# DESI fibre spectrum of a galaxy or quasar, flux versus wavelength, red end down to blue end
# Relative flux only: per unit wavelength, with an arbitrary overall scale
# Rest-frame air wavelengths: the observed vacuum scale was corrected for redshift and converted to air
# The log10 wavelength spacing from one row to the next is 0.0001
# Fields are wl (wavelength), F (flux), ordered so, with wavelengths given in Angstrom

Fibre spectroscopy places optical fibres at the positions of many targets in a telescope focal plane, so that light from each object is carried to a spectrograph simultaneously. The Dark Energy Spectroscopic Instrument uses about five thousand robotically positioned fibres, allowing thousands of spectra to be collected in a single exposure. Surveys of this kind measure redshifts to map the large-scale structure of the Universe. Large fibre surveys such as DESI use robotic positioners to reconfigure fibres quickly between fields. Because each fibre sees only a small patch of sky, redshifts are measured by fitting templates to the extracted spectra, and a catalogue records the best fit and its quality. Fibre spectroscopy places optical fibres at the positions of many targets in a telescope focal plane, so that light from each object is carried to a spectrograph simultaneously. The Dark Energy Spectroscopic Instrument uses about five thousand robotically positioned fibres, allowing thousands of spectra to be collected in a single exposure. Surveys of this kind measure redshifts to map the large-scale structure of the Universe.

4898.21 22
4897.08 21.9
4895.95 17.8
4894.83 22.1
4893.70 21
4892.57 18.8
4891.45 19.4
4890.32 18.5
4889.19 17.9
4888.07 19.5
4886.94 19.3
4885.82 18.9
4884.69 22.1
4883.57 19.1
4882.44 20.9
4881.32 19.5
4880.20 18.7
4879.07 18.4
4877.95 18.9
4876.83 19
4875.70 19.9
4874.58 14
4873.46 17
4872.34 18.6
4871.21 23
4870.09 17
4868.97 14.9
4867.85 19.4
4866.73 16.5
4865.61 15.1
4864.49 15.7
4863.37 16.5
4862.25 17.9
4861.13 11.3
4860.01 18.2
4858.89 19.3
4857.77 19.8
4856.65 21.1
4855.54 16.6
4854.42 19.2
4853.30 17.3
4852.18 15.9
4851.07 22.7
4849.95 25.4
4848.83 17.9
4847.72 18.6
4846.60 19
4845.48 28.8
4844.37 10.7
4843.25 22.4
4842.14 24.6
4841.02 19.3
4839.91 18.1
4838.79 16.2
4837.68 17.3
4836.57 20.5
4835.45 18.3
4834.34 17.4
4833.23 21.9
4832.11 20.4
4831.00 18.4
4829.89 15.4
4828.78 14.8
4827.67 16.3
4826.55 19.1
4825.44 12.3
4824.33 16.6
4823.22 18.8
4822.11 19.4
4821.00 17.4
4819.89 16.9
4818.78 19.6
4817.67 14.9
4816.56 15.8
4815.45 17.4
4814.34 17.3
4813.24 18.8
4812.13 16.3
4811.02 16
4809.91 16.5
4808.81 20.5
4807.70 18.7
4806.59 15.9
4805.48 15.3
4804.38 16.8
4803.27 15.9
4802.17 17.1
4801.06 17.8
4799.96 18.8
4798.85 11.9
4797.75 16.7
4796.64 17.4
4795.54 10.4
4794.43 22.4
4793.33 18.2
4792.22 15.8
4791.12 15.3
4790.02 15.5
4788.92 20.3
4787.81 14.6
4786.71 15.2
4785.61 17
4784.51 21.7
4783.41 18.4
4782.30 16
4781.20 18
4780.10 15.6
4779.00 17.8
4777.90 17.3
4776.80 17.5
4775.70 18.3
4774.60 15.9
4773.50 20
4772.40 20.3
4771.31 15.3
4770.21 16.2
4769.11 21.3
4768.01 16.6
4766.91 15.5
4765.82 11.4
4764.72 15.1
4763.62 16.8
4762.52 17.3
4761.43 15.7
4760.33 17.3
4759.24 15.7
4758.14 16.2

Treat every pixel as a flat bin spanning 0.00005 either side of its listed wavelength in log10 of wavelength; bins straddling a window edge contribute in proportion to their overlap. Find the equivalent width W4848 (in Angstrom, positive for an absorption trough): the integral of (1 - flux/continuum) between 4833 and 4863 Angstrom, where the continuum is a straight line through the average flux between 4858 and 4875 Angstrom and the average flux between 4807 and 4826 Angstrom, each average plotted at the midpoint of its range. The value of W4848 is -3.4 Angstrom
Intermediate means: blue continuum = 17.2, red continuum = 17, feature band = 19.1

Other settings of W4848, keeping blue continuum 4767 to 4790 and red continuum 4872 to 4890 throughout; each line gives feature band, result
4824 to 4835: 0.6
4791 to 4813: 1.4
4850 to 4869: 0.8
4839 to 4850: -1.0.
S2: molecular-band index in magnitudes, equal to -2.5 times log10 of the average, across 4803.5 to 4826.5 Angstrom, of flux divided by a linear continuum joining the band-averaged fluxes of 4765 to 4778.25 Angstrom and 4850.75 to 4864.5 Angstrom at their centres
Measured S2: 0.02 mag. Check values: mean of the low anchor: 17.1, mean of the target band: 17.1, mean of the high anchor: 17.8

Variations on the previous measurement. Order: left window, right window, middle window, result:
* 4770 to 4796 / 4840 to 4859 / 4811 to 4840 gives 0.087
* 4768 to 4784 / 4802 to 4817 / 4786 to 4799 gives 0.069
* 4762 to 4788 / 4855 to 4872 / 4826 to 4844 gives -0.079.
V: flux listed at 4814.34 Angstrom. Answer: 17.3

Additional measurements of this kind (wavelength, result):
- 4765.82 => 11.4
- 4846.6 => 19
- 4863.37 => 16.5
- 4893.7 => 21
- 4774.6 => 15.9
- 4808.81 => 20.5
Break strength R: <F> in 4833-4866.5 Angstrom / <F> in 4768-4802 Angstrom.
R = 1.1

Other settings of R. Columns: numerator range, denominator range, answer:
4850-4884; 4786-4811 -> 1.09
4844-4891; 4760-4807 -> 1.10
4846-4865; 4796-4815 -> 1.09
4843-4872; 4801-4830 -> 1.09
